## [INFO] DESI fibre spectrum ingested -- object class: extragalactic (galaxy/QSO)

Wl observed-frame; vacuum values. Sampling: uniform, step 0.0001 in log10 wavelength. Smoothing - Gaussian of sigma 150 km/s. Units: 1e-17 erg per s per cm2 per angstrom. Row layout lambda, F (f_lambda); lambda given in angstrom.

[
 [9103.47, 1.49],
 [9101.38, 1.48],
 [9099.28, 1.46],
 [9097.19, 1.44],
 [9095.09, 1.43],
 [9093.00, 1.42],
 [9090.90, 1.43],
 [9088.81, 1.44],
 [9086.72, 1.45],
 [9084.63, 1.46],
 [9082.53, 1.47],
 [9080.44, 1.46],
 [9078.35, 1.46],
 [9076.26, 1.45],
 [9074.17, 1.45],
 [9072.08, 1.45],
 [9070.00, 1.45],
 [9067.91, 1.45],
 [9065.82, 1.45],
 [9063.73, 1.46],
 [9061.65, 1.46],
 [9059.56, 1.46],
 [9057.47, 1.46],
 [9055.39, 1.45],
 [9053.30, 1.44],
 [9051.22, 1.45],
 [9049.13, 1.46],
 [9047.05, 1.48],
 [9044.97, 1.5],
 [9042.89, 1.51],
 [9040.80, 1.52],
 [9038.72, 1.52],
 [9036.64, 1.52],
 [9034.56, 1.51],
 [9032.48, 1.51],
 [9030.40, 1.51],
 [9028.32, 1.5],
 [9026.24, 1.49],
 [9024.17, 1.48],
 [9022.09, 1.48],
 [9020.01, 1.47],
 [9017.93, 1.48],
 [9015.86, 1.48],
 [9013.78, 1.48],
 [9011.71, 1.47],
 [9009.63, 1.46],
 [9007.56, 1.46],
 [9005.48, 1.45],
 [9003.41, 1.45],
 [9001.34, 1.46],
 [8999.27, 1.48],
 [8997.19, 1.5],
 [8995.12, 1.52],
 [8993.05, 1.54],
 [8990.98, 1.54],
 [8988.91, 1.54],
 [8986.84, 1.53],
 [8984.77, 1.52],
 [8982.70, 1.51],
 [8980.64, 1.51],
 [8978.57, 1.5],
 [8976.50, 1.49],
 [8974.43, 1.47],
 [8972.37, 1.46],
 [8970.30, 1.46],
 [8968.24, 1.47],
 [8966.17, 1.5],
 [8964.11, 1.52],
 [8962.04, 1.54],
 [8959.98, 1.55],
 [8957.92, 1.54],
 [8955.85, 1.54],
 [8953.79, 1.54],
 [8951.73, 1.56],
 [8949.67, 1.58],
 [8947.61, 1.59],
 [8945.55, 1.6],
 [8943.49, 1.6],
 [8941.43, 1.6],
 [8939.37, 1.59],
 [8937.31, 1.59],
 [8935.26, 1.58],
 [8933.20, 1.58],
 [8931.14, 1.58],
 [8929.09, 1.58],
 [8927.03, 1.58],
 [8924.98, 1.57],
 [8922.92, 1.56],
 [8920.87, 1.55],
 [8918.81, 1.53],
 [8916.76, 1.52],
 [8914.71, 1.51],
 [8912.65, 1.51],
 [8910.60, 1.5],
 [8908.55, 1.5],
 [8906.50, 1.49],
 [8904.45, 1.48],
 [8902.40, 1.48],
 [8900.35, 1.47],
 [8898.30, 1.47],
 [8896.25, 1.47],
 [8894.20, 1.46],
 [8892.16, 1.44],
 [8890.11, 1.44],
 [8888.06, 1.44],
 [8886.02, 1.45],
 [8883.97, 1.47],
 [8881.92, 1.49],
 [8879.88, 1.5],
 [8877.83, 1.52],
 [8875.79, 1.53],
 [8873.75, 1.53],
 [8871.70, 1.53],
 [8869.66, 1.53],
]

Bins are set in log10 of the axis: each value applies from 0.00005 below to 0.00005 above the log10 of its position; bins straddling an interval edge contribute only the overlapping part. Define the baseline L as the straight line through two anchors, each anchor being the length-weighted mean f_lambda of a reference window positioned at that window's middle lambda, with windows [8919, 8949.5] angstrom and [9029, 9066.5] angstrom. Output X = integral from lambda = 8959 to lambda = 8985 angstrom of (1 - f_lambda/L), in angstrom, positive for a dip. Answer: 0.8 angstrom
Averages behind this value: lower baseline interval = 1.58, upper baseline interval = 1.48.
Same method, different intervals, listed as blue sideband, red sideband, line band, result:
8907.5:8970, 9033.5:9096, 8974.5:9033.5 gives 0.5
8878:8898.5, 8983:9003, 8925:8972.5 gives -2.0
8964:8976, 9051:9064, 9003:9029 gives -0.1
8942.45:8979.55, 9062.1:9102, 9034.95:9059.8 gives -0.2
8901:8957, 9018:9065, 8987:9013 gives 0.3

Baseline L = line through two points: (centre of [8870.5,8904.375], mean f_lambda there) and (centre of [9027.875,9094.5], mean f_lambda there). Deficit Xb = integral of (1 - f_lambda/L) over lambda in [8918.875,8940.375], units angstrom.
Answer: -1.4 angstrom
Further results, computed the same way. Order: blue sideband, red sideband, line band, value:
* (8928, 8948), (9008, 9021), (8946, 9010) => 0.8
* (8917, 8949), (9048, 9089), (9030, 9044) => -0.3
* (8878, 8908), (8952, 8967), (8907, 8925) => -0.4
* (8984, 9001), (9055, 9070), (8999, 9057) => 0.2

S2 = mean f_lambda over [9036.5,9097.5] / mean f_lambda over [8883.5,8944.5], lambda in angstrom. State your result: 0.96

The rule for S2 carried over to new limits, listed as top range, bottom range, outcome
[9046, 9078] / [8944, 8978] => 0.95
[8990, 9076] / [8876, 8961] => 0.97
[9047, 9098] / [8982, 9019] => 0.97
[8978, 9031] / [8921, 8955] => 0.95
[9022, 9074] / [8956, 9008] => 0.98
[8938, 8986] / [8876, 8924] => 1.03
